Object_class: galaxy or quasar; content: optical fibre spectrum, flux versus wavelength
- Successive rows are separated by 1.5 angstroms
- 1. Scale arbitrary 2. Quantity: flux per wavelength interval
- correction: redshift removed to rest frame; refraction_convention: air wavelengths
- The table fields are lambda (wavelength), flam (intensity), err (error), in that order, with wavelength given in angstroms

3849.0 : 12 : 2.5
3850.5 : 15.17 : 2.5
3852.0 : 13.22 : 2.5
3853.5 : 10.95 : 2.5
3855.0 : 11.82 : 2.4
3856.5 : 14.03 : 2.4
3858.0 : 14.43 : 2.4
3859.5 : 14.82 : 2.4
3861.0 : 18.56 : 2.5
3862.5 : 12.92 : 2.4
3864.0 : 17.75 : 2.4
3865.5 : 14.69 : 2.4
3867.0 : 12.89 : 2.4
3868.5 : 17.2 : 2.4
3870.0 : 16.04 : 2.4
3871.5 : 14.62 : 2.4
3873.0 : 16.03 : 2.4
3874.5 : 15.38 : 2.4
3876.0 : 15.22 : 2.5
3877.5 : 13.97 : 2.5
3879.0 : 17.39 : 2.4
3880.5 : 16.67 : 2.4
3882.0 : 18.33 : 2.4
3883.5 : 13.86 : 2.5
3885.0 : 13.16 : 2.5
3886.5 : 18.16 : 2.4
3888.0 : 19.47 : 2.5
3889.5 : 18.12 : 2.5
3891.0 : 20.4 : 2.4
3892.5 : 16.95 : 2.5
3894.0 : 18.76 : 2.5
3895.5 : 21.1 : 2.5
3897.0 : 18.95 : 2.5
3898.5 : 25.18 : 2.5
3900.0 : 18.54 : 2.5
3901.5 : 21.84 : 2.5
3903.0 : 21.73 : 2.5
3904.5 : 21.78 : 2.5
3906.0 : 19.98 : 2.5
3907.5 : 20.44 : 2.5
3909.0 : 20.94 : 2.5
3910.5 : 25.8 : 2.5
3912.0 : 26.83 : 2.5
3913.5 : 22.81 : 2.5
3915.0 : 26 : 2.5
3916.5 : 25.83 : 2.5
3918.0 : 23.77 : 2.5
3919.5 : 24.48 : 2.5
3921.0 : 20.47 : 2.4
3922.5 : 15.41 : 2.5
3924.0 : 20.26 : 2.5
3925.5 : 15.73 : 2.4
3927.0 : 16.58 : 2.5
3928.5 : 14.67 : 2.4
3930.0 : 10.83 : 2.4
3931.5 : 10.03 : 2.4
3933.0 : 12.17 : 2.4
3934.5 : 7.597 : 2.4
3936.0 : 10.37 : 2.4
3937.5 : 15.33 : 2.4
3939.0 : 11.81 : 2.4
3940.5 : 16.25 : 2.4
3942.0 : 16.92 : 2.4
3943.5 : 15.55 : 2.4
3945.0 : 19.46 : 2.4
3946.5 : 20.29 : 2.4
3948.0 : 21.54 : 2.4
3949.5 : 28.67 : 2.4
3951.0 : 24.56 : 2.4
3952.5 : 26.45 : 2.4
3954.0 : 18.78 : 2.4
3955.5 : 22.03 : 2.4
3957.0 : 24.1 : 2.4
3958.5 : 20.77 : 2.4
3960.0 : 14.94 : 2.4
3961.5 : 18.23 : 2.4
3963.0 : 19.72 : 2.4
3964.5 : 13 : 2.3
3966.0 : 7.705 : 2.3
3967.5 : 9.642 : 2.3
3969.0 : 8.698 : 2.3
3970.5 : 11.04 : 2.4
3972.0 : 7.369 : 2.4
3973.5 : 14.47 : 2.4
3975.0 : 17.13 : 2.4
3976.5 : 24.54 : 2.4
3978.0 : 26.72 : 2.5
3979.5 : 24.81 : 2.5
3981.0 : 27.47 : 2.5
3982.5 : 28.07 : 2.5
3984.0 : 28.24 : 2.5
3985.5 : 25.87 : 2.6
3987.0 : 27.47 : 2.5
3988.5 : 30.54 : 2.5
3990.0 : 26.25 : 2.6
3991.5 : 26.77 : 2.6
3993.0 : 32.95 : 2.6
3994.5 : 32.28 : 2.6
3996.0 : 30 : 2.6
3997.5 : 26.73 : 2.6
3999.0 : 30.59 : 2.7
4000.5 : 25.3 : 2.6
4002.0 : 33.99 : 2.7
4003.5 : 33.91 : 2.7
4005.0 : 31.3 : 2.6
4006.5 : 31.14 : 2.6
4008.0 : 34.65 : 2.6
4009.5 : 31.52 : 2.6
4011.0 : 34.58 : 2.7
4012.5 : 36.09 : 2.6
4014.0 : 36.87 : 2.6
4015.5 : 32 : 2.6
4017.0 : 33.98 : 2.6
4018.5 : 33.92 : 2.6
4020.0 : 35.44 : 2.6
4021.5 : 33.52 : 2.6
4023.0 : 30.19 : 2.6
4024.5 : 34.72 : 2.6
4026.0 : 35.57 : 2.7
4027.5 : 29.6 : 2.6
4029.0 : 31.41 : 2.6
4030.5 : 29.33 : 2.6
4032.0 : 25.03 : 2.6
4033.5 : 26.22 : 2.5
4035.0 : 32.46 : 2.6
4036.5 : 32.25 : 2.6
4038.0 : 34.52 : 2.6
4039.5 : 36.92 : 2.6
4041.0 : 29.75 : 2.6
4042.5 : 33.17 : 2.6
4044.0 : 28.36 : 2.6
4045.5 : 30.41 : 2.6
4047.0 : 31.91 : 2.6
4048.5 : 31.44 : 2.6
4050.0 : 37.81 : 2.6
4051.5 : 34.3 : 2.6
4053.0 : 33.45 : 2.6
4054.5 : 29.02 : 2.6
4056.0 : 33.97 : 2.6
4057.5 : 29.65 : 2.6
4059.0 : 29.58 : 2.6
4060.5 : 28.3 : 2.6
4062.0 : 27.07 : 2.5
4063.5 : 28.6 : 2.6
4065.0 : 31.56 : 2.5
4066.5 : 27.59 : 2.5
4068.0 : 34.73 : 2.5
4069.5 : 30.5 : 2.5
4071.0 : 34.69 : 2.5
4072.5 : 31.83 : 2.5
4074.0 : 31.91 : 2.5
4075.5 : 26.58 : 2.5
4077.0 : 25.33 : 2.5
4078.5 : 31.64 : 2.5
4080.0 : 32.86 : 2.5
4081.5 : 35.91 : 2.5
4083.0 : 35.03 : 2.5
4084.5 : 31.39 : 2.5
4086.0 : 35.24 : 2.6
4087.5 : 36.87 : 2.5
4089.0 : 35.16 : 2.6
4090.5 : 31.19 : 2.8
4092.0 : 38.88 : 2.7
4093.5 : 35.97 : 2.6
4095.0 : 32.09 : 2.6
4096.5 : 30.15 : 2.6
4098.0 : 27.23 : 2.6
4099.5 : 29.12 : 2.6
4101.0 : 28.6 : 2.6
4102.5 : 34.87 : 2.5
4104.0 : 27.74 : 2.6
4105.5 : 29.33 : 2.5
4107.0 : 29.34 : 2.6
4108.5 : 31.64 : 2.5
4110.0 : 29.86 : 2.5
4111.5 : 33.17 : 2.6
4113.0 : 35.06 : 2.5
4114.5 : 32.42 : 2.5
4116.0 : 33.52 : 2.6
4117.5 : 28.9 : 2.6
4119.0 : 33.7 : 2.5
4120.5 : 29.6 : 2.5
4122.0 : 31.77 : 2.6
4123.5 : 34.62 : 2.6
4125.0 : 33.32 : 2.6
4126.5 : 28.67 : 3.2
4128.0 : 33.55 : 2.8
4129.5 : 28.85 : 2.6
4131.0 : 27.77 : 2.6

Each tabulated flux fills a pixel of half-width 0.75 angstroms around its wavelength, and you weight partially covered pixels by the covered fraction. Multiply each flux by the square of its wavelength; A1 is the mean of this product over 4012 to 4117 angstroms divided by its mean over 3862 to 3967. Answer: 1.9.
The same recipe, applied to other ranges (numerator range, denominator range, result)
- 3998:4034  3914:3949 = 1.96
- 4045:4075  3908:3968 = 1.81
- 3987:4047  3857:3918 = 1.81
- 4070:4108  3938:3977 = 1.96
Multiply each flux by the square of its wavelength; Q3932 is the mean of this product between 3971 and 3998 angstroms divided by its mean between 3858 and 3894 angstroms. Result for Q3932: 1.6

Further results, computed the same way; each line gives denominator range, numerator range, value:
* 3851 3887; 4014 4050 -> 2.31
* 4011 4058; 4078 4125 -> 1.03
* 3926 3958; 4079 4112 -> 2.01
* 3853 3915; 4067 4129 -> 1.99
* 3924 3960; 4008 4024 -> 2.02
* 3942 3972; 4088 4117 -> 1.92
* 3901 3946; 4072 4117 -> 1.90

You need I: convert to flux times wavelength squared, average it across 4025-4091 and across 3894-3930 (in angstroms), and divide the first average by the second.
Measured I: 1.62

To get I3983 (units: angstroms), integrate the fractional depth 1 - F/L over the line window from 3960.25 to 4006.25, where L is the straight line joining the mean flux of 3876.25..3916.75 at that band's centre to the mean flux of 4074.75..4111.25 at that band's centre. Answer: 3.70 angstroms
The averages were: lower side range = 20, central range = 23.4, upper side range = 31.8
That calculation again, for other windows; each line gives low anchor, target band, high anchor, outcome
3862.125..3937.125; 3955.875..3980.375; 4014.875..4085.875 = 7.7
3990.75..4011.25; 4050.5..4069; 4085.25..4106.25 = 0.6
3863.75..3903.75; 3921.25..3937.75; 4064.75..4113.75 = 5.5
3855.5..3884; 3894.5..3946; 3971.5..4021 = 4.6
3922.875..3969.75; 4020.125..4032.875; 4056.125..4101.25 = -2.9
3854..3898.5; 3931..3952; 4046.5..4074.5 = 5.0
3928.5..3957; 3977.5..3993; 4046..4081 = -3.8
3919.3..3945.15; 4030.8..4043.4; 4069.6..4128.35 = -2.7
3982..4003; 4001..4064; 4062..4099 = -3.6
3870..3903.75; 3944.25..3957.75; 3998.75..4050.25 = 0.9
